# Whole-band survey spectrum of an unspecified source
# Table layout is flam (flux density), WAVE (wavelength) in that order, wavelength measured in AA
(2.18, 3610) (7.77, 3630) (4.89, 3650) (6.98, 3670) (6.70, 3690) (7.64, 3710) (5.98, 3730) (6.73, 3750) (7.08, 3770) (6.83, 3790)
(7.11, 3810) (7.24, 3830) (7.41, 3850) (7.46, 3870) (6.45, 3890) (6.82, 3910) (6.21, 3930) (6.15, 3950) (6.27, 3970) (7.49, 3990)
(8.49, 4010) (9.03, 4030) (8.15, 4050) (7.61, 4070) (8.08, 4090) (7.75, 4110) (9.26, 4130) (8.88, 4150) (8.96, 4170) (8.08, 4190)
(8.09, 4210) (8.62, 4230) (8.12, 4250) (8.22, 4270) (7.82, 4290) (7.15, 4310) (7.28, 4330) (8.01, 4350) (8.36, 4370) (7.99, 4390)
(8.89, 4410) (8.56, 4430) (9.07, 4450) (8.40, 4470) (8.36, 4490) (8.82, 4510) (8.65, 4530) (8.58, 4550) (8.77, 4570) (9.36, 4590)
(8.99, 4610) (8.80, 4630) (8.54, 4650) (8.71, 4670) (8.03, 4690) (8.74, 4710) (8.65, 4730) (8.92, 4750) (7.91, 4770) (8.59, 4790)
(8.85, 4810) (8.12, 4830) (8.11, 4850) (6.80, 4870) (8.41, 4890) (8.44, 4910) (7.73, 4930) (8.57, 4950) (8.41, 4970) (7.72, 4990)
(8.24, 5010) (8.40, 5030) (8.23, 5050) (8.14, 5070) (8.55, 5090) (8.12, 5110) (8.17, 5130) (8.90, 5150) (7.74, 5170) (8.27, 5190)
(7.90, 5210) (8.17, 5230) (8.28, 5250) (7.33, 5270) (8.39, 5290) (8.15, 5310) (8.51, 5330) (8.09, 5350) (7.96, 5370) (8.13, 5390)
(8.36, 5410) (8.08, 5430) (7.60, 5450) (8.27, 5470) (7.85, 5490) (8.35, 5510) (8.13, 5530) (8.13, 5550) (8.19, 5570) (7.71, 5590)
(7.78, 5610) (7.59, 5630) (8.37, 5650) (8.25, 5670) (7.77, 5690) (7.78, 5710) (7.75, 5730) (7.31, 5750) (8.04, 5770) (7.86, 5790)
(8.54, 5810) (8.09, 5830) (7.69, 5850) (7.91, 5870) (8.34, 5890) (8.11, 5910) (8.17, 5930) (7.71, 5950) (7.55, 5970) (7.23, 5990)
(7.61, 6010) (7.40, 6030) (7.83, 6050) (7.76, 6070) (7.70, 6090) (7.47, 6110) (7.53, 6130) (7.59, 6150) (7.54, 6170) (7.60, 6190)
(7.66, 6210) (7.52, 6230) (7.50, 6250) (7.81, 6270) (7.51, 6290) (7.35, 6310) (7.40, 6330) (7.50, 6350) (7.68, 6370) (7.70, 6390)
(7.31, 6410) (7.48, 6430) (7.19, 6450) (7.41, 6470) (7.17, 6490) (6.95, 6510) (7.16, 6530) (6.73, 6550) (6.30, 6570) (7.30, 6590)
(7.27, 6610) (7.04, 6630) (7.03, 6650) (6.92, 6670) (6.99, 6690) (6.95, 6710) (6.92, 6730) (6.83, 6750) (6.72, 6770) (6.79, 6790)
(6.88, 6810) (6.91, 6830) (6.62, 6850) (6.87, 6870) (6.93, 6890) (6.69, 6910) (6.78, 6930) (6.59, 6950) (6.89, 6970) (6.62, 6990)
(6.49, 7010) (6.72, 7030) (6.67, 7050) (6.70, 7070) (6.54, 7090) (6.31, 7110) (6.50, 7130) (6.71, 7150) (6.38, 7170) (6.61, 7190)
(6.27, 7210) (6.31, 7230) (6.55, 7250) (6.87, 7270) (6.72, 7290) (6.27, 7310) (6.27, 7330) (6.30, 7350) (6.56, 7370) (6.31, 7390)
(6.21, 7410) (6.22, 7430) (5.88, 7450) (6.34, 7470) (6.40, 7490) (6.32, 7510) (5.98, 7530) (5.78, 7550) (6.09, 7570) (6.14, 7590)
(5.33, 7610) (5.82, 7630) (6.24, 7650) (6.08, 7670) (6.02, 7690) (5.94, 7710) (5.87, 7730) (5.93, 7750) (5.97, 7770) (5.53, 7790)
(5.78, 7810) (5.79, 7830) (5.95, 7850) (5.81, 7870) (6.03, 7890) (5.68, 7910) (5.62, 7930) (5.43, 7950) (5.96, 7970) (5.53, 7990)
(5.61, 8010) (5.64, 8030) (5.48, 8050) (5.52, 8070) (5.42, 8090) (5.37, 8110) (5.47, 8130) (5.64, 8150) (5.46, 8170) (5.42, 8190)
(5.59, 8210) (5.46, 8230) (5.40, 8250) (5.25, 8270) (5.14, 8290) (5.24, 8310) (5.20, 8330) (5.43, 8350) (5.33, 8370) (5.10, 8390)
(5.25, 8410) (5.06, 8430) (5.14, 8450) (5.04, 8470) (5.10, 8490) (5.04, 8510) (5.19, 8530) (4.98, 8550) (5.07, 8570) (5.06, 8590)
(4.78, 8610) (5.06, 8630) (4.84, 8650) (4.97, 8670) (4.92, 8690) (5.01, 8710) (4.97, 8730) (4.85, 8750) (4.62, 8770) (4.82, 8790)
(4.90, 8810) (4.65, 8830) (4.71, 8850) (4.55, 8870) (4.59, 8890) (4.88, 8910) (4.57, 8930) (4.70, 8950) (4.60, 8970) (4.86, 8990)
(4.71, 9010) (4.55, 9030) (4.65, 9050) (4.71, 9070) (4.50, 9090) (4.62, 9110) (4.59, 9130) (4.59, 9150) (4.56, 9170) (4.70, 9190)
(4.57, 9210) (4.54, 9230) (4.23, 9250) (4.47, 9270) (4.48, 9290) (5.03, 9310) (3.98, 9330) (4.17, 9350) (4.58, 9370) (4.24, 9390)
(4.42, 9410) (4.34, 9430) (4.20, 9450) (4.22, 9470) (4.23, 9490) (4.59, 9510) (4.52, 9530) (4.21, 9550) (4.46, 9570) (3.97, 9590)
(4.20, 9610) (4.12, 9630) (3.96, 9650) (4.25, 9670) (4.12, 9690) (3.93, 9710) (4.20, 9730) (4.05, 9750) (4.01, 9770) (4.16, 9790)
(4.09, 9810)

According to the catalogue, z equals 0.001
